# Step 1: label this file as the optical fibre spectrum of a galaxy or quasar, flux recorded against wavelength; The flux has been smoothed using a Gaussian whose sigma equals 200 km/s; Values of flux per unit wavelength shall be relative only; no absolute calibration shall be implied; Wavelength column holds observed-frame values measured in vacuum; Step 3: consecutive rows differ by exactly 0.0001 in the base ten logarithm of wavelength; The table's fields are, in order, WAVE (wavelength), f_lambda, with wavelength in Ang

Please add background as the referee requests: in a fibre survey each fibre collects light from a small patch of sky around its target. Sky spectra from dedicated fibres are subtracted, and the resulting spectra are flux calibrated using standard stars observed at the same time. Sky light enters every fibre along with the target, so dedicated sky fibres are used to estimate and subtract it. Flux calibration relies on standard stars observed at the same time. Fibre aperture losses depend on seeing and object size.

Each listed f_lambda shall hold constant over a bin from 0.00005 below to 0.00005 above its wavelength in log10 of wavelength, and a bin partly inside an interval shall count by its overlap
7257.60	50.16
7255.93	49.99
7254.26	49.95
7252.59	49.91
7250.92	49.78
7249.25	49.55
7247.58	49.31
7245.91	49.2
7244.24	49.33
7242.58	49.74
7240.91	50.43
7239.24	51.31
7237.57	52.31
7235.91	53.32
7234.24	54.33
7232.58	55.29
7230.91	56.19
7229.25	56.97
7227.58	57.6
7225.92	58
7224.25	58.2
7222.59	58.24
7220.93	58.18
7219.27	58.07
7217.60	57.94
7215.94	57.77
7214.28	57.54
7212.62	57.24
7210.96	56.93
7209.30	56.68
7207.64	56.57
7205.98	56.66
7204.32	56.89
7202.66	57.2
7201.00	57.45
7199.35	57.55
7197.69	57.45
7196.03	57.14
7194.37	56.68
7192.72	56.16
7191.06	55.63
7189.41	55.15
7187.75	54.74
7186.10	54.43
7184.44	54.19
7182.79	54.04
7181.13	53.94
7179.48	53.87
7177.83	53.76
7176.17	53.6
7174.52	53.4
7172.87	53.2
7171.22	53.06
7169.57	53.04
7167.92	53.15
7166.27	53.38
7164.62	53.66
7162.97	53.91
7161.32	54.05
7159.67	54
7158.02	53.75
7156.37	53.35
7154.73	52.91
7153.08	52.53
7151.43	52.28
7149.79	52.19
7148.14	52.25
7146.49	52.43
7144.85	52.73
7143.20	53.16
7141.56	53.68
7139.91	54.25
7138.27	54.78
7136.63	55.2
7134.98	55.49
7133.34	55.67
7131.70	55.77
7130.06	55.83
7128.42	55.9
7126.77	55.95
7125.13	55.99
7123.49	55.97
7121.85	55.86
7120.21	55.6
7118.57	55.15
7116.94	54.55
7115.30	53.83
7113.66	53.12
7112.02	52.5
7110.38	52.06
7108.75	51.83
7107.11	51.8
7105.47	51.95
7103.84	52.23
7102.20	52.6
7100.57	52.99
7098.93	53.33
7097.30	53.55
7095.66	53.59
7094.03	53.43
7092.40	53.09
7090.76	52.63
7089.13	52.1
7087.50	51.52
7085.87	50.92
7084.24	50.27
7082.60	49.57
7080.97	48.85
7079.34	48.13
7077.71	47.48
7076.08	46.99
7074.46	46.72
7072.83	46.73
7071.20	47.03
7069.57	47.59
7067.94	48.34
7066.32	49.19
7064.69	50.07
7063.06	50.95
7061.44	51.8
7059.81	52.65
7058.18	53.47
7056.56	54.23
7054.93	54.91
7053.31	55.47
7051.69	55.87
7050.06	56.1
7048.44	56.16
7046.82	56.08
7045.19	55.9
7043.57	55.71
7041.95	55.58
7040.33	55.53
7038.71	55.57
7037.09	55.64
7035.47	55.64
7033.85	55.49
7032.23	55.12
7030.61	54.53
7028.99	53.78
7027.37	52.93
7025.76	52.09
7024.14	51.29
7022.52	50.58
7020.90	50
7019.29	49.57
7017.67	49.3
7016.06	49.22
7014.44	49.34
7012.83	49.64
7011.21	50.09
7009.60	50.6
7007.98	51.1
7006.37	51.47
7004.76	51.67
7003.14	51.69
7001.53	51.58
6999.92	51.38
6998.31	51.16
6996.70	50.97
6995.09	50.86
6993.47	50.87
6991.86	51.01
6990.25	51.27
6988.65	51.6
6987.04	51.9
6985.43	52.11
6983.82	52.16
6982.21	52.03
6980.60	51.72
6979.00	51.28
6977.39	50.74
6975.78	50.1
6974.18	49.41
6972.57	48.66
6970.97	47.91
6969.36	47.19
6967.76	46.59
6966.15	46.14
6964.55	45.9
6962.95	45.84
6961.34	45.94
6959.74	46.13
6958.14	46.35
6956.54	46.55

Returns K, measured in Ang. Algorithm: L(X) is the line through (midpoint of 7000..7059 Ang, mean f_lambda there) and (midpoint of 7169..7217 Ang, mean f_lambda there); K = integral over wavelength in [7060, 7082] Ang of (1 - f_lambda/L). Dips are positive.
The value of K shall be 2.12 Ang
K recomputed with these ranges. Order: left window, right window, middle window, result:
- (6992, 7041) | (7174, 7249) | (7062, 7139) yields 1.6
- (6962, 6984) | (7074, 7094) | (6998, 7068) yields -4.6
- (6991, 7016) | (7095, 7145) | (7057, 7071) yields 0.6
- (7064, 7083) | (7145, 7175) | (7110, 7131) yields -1.7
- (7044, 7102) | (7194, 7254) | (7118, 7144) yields -1.1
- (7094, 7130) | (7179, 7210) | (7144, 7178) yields 1.2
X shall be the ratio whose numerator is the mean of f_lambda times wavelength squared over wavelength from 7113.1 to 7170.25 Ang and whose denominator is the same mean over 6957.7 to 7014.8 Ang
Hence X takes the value 1.13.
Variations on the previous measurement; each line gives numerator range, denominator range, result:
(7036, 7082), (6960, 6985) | 1.09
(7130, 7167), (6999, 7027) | 1.10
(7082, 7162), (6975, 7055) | 1.05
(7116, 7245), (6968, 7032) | 1.14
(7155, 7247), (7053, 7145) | 1.08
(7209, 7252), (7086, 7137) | 1.05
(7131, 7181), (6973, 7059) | 1.06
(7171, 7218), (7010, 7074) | 1.11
